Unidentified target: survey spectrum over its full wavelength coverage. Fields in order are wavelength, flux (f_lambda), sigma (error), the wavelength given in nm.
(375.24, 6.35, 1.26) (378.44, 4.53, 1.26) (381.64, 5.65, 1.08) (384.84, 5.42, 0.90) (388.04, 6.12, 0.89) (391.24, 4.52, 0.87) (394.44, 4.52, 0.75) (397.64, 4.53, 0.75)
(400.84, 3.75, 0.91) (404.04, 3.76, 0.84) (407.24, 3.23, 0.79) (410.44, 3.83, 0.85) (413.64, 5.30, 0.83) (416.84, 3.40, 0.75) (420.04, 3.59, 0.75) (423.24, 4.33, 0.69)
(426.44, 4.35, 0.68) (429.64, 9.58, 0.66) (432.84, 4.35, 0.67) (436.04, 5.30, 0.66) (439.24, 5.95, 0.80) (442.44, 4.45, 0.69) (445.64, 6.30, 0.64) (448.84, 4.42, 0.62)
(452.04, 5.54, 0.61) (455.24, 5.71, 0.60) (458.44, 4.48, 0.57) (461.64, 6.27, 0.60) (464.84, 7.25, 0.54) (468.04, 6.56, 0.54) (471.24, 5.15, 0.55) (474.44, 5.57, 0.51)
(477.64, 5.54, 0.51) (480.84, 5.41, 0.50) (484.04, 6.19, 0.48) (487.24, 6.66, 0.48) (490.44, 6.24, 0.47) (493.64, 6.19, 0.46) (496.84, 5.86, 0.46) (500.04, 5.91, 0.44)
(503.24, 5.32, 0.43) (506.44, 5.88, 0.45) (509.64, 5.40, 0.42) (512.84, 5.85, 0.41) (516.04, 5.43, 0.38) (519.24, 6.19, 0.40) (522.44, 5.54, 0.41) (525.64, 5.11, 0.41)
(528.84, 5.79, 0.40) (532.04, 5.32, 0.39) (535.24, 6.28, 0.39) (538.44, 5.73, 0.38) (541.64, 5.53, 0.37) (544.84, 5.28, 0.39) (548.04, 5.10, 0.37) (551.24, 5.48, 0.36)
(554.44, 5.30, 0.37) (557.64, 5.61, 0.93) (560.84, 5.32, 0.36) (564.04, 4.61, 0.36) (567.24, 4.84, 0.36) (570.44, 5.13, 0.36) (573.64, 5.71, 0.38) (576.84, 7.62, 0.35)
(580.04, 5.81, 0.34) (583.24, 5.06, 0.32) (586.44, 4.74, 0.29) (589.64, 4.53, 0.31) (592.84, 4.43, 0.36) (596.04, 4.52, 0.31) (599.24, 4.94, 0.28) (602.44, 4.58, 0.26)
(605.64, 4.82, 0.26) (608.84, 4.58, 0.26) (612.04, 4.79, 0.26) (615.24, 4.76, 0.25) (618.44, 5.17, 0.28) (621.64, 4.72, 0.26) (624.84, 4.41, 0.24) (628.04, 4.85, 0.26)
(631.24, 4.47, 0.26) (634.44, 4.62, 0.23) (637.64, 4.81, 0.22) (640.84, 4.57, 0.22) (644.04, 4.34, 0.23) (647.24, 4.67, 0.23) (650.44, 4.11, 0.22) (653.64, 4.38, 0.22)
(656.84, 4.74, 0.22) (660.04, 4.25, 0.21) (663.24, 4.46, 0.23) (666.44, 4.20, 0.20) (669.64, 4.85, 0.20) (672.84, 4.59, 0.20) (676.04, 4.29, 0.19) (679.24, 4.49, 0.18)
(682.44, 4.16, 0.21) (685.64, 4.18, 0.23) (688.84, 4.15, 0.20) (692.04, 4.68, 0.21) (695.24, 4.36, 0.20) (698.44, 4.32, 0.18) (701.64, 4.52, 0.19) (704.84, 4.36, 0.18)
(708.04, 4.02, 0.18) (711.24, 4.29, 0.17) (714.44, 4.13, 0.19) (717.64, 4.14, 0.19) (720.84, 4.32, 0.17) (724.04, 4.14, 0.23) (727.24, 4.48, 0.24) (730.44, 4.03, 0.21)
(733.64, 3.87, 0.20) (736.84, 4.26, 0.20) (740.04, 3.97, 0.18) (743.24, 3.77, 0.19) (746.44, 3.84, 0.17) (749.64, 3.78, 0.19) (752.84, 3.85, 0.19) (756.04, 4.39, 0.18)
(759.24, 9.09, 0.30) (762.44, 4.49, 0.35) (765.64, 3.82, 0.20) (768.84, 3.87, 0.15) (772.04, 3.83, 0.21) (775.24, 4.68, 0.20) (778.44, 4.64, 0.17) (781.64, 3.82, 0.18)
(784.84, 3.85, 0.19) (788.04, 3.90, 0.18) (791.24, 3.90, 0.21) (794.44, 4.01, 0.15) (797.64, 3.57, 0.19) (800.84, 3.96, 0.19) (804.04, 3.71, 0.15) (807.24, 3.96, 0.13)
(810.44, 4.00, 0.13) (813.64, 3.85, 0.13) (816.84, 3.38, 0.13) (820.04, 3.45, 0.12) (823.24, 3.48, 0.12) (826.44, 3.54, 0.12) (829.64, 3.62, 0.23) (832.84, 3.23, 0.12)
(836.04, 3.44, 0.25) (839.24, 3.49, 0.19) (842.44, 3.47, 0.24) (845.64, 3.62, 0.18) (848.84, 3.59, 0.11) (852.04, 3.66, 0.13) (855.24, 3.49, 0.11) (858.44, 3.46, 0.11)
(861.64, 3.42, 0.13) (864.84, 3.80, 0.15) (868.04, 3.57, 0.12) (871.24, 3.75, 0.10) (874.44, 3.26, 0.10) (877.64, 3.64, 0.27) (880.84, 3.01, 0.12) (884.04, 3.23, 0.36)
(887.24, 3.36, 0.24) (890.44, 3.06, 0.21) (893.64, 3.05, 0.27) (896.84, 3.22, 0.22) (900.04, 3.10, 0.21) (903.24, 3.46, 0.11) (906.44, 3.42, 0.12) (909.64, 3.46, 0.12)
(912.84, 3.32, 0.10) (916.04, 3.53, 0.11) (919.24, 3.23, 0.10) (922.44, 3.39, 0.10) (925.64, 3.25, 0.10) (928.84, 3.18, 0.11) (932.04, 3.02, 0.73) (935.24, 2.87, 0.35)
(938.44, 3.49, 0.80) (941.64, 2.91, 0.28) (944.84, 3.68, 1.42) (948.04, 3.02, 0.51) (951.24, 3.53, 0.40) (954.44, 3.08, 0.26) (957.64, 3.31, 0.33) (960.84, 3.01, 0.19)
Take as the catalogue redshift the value 0.155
